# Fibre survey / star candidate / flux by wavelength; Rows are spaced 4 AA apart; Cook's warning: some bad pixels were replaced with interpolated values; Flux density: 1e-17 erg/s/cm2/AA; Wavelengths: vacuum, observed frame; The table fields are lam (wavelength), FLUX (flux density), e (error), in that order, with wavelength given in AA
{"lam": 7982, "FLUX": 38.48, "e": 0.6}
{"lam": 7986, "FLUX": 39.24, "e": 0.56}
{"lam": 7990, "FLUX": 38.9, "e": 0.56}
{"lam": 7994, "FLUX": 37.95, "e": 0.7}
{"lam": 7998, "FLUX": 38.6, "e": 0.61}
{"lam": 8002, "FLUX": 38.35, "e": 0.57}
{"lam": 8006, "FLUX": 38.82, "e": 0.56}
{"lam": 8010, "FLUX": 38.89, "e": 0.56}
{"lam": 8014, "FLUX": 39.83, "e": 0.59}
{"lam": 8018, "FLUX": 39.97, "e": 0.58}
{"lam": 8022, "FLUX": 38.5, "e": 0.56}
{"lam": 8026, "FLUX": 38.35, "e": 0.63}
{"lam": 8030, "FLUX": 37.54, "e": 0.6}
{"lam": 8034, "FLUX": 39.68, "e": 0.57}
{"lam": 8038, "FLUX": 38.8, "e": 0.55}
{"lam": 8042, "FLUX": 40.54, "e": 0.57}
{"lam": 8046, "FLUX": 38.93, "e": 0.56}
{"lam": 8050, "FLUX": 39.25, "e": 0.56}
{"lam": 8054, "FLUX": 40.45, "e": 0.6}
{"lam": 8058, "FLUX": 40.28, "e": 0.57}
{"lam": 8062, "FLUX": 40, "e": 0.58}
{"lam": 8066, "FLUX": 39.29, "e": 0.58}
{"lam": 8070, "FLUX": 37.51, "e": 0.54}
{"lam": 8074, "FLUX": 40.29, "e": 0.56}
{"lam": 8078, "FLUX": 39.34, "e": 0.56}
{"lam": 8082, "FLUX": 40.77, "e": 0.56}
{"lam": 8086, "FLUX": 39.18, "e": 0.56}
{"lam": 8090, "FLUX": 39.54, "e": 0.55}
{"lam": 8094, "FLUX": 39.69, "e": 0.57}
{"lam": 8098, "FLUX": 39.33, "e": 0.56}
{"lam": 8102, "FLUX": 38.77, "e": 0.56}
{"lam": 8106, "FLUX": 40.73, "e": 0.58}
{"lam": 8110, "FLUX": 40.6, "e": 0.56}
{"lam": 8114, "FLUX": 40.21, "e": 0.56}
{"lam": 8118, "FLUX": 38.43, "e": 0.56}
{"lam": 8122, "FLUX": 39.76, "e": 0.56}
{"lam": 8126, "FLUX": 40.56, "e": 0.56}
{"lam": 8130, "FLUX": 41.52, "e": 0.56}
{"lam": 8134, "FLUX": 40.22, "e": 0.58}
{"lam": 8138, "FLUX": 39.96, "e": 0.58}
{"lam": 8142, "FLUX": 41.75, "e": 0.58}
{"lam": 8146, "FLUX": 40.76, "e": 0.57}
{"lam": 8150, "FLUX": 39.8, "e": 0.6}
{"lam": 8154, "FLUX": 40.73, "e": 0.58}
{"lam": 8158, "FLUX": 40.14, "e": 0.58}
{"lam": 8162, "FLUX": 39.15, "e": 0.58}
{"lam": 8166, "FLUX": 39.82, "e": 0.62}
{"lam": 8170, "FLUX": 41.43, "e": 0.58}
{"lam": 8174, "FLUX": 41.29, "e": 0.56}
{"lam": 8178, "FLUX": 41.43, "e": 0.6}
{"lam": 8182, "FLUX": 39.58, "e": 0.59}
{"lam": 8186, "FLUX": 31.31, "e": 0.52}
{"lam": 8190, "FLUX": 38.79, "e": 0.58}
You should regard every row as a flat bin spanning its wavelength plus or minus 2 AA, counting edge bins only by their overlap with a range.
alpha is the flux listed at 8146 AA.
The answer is 40.76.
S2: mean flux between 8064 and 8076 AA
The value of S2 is 39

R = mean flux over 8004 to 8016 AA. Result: 39.2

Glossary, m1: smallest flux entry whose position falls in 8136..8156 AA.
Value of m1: 39.8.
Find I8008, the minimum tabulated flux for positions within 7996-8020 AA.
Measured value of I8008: 38.35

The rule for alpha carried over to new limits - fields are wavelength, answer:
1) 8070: 37.51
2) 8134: 40.22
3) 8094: 39.69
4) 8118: 38.43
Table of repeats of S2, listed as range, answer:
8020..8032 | 38.1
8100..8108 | 39.8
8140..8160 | 40.6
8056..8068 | 39.9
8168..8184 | 40.9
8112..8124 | 39.5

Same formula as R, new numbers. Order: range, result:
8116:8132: 40.1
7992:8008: 38.4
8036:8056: 39.6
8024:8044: 39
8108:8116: 40.4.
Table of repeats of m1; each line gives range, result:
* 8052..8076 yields 37.51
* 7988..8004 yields 37.95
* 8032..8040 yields 38.8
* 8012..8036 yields 37.54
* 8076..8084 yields 39.34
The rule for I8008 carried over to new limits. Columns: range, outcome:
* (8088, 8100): 39.33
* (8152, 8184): 39.15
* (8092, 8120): 38.43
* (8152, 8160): 40.14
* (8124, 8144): 39.96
